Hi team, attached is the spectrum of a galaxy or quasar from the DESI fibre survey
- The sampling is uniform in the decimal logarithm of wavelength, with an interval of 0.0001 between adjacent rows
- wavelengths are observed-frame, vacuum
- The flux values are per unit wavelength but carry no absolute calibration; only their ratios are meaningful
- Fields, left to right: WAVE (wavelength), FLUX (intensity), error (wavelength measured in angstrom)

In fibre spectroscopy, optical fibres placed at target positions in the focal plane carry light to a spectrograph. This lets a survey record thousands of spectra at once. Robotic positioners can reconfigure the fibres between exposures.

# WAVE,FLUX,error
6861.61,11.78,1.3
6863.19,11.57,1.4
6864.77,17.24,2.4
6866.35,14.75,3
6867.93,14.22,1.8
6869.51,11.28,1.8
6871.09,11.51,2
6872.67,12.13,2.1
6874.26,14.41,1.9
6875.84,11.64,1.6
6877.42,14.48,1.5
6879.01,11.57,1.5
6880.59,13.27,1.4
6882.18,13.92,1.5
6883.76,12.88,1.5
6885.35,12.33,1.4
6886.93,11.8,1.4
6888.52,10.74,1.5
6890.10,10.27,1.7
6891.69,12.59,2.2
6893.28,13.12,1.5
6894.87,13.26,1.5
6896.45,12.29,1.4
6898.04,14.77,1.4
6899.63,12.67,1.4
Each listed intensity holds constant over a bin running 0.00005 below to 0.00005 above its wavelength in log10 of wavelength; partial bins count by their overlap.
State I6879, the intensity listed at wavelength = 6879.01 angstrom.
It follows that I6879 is 11.57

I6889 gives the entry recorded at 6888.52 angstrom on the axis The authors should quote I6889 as 10.74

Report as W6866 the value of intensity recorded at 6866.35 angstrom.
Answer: 14.75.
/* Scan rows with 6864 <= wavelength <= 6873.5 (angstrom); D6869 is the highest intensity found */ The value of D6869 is 17.24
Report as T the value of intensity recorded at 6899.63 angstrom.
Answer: 12.67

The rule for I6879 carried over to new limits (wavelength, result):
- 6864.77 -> 17.24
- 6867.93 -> 14.22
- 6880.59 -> 13.27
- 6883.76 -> 12.88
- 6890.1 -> 10.27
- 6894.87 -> 13.26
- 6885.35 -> 12.33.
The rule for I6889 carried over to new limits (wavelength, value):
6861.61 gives 11.78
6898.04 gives 14.77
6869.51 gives 11.28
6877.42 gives 14.48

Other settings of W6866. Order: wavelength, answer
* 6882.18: 13.92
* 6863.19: 11.57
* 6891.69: 12.59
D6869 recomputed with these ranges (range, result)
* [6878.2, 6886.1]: 13.92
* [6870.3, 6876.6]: 14.41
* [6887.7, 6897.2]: 13.26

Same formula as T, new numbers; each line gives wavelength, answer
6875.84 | 11.64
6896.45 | 12.29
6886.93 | 11.8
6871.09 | 11.51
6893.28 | 13.12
